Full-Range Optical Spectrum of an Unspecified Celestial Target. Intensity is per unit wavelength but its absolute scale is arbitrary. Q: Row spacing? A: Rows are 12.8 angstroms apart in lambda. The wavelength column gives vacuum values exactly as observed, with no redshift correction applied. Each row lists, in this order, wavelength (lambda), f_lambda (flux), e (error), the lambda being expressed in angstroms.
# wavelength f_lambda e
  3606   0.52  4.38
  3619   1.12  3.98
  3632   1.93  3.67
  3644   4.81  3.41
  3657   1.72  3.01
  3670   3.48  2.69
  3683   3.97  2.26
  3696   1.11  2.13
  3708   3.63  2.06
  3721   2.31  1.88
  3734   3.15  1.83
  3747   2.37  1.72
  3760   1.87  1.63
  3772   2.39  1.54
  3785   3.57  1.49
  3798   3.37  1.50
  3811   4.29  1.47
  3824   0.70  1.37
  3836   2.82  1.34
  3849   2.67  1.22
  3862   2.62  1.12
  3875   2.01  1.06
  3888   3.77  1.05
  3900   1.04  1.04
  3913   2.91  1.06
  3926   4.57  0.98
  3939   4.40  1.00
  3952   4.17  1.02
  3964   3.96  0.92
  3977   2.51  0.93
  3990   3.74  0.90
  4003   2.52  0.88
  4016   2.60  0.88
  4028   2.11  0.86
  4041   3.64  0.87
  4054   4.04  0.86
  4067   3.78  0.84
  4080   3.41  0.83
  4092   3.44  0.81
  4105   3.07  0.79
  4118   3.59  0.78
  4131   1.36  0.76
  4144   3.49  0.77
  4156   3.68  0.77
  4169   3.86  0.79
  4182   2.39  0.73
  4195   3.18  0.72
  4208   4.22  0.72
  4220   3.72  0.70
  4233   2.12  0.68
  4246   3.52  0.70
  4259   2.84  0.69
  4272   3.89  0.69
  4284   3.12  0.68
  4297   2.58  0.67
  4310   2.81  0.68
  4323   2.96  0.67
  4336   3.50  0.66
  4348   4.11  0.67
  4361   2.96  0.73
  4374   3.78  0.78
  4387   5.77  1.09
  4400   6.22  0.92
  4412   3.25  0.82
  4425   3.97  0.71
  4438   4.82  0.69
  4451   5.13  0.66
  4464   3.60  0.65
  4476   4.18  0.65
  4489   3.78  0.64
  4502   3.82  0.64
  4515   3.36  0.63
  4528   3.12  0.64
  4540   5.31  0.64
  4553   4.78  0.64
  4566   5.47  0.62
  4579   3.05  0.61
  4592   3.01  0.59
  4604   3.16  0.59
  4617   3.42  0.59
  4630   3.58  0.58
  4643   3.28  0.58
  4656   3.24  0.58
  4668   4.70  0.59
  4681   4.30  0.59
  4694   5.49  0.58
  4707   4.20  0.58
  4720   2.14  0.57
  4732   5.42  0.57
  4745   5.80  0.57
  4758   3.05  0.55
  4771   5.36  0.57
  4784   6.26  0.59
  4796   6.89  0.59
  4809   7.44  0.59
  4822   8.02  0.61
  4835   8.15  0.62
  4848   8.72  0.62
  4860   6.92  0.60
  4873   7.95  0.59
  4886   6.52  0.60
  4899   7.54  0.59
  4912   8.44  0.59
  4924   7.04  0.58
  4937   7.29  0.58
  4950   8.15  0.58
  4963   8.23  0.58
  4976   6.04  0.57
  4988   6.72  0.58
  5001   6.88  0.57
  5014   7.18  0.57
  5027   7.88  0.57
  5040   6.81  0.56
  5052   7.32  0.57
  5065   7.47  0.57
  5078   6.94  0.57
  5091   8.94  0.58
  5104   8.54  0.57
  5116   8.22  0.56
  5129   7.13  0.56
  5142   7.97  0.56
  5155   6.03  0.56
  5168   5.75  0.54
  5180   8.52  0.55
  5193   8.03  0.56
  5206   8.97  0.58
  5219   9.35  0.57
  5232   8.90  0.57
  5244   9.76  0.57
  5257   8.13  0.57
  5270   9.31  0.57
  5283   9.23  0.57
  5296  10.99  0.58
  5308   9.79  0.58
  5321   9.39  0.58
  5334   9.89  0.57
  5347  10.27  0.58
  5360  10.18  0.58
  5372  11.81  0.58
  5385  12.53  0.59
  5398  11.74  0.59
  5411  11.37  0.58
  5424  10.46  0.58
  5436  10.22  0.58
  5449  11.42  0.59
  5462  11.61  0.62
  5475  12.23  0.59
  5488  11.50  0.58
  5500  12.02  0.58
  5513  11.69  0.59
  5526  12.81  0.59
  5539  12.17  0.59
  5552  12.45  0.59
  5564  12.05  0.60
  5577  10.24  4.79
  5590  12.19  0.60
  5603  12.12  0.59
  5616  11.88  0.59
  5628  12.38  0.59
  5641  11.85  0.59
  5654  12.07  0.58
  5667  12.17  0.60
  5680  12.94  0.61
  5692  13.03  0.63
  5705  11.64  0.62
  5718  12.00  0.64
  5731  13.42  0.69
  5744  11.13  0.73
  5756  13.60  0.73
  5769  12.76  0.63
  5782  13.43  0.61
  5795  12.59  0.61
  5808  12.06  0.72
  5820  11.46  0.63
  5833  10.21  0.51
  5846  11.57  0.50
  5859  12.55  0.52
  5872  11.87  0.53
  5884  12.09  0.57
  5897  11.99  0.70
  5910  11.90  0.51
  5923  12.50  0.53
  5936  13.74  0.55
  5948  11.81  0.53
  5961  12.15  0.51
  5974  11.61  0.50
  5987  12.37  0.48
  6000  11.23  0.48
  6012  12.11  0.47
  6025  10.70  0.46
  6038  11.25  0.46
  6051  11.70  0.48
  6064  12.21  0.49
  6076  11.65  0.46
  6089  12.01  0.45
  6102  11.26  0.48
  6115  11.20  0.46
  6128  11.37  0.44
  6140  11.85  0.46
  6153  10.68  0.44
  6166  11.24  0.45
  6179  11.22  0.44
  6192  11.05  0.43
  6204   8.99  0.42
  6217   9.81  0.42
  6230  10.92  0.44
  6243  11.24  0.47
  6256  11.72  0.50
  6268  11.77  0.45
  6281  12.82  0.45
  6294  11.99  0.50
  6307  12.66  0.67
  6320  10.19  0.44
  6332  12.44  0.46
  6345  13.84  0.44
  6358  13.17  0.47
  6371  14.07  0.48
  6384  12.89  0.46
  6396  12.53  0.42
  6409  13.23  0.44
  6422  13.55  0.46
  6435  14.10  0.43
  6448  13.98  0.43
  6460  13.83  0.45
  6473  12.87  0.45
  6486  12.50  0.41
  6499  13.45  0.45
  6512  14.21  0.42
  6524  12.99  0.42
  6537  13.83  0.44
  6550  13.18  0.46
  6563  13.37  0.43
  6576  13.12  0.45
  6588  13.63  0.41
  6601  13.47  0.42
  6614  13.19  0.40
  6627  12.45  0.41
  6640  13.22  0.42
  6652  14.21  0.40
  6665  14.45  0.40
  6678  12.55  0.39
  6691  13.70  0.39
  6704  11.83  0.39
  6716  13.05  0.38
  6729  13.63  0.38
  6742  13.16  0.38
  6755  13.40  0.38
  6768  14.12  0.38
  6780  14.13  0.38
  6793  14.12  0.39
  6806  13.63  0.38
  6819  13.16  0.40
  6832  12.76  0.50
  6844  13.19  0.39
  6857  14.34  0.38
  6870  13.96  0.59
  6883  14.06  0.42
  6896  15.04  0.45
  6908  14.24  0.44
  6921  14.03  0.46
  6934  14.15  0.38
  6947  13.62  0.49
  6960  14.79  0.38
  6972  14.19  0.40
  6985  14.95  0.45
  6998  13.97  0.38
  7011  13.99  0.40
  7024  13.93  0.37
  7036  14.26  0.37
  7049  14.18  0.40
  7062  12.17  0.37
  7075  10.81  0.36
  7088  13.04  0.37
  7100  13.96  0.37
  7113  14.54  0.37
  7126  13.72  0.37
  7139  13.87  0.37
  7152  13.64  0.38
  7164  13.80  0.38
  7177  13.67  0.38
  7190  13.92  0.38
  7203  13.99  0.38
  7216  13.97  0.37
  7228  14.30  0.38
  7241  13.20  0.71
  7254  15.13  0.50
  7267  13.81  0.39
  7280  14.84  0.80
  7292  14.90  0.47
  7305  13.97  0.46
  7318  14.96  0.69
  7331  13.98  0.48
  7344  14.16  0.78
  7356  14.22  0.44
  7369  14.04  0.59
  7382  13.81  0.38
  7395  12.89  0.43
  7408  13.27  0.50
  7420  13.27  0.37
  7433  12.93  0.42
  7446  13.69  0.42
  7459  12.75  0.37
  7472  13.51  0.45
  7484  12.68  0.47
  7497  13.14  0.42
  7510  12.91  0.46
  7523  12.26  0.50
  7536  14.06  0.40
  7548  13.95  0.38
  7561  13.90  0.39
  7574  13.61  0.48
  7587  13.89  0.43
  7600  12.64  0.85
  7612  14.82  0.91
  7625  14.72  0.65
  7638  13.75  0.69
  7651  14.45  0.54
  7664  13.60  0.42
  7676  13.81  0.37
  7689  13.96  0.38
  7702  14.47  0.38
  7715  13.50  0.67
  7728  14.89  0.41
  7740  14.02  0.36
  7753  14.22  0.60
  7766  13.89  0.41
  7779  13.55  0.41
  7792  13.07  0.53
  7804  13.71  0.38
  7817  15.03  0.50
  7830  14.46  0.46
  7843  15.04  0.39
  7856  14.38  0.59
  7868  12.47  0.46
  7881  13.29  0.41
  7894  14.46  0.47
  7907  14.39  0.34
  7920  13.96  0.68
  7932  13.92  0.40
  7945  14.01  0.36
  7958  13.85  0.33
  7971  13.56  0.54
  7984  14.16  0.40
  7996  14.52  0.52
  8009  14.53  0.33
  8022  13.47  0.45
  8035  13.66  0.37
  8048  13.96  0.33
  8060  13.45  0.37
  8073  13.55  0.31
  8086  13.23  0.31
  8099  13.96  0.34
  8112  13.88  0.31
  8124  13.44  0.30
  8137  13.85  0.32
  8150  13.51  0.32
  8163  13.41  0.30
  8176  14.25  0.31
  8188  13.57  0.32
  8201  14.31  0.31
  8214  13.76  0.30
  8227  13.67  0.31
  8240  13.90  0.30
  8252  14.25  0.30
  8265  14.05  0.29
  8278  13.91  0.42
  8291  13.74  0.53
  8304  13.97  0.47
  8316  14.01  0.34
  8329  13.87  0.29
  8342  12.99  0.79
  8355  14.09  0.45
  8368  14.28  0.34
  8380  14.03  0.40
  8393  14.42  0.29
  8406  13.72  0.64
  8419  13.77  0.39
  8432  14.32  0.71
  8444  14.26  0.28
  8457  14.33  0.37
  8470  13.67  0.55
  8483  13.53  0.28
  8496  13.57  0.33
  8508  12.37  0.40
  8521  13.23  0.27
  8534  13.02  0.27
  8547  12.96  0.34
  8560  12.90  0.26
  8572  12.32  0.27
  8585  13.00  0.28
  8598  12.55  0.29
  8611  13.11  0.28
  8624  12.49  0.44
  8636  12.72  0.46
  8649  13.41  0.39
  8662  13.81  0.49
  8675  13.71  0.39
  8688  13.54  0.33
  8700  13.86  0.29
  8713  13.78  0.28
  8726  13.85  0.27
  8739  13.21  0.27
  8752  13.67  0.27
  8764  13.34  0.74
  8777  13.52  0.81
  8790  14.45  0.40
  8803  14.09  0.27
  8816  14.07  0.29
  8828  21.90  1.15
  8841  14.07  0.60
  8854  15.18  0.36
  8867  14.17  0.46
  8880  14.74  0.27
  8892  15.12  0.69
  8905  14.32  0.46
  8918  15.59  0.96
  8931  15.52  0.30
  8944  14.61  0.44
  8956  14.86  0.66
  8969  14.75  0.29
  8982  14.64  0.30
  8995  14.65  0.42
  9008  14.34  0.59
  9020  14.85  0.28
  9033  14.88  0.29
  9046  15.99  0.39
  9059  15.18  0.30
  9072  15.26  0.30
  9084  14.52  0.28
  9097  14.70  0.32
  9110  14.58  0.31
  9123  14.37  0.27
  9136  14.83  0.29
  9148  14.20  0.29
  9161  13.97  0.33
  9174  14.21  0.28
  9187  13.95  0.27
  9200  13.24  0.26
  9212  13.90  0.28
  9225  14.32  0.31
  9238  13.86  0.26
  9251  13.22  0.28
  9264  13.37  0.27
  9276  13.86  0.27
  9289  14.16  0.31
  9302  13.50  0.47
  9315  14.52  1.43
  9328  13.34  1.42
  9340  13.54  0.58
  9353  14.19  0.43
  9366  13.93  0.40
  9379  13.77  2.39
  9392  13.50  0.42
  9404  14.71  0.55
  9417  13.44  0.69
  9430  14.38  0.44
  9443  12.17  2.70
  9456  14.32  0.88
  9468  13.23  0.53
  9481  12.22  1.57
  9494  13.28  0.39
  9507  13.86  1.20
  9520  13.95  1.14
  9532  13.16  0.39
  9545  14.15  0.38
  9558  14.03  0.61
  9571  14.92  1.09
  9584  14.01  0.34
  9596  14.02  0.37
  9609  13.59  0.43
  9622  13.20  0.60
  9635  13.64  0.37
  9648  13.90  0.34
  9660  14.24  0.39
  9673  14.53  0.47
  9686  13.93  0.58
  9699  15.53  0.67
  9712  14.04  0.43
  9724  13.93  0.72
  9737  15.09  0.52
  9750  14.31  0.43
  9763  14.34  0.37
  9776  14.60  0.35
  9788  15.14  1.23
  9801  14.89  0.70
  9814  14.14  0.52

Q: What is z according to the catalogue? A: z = 0.20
